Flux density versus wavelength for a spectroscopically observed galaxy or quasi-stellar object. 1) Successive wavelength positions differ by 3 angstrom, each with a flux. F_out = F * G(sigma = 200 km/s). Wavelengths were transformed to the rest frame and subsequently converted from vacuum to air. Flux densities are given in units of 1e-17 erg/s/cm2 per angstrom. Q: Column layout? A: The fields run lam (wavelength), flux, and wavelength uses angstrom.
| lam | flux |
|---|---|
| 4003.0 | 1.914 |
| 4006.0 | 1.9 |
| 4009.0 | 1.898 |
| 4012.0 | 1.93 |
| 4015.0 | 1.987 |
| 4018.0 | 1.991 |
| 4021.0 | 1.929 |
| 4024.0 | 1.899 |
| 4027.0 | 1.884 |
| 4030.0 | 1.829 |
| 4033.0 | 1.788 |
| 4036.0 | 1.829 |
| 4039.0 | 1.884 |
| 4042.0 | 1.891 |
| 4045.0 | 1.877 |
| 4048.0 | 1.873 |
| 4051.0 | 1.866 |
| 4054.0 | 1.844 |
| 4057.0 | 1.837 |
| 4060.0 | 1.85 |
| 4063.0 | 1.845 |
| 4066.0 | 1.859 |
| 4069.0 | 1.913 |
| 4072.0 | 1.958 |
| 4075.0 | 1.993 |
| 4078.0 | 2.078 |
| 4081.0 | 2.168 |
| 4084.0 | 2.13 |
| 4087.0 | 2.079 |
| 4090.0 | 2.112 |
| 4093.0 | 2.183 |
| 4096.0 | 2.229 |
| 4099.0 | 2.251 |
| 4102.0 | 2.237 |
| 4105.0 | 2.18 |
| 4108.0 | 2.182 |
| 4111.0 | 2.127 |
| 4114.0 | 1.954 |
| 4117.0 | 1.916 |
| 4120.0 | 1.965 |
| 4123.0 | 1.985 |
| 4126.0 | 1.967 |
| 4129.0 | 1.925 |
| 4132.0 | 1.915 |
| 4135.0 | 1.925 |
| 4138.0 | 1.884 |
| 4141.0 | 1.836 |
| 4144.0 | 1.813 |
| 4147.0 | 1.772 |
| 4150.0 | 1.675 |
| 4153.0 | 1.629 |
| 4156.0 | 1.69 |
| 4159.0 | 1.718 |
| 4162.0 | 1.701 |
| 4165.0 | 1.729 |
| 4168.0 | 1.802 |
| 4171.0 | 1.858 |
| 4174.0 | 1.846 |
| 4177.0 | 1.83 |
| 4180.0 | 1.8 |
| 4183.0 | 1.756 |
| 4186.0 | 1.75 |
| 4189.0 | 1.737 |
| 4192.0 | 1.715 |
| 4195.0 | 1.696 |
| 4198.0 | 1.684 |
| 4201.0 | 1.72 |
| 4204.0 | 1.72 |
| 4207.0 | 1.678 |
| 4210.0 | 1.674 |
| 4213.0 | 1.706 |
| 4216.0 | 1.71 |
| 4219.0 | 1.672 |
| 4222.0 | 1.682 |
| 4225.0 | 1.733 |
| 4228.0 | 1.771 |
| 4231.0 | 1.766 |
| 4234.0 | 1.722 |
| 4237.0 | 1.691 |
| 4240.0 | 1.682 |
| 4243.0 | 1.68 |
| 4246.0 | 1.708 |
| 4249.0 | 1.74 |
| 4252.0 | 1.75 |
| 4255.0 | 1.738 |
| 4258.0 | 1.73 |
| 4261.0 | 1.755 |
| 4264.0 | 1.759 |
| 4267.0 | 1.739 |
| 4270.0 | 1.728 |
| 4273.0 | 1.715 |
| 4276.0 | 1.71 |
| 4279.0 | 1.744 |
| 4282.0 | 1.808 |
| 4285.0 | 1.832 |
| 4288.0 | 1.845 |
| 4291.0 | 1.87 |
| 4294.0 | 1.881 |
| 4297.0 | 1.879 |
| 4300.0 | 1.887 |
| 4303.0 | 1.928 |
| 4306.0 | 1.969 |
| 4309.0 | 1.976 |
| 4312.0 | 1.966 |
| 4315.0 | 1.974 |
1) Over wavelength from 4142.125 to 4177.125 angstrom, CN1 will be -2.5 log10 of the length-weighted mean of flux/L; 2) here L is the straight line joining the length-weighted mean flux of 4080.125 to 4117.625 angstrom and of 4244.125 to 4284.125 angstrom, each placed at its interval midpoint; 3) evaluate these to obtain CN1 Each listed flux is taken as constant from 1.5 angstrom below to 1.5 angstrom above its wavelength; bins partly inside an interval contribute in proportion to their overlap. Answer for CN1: 0.139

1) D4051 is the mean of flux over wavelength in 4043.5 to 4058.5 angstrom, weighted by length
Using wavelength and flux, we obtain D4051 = 1.86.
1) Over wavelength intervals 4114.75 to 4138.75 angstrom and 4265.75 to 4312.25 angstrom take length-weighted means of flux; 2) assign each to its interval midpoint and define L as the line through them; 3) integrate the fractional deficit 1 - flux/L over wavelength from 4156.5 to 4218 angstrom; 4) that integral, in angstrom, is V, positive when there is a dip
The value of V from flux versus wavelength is 5.2 angstrom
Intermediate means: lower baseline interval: 1.94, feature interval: 1.74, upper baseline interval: 1.84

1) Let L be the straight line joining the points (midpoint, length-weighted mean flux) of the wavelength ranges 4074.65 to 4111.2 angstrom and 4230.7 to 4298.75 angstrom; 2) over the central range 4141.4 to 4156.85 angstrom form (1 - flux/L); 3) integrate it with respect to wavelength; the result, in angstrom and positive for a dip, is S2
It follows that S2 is 2.3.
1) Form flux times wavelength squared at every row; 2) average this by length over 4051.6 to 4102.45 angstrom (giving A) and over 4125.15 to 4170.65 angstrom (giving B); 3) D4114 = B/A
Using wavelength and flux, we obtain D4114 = 0.92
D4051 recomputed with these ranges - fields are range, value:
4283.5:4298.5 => 1.86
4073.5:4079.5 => 2.04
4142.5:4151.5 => 1.75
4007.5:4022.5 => 1.95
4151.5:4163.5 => 1.68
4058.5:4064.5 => 1.85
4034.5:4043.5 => 1.87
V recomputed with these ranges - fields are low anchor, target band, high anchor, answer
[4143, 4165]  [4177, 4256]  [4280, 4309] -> 2.9 angstrom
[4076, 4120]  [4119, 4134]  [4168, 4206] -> 0.4 angstrom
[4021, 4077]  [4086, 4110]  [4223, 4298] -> -4.3 angstrom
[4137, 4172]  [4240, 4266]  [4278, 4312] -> 1.6 angstrom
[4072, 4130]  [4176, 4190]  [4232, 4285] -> 0.9 angstrom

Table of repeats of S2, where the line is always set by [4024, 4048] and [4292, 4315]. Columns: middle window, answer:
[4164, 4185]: 1.0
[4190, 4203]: 1.3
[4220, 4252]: 3.2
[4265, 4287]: 1.9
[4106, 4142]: -1.7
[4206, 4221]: 1.7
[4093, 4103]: -1.9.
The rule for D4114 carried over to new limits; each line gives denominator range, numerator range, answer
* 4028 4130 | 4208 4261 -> 0.93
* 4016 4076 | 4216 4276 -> 1.01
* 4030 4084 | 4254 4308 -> 1.06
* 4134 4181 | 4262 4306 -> 1.08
